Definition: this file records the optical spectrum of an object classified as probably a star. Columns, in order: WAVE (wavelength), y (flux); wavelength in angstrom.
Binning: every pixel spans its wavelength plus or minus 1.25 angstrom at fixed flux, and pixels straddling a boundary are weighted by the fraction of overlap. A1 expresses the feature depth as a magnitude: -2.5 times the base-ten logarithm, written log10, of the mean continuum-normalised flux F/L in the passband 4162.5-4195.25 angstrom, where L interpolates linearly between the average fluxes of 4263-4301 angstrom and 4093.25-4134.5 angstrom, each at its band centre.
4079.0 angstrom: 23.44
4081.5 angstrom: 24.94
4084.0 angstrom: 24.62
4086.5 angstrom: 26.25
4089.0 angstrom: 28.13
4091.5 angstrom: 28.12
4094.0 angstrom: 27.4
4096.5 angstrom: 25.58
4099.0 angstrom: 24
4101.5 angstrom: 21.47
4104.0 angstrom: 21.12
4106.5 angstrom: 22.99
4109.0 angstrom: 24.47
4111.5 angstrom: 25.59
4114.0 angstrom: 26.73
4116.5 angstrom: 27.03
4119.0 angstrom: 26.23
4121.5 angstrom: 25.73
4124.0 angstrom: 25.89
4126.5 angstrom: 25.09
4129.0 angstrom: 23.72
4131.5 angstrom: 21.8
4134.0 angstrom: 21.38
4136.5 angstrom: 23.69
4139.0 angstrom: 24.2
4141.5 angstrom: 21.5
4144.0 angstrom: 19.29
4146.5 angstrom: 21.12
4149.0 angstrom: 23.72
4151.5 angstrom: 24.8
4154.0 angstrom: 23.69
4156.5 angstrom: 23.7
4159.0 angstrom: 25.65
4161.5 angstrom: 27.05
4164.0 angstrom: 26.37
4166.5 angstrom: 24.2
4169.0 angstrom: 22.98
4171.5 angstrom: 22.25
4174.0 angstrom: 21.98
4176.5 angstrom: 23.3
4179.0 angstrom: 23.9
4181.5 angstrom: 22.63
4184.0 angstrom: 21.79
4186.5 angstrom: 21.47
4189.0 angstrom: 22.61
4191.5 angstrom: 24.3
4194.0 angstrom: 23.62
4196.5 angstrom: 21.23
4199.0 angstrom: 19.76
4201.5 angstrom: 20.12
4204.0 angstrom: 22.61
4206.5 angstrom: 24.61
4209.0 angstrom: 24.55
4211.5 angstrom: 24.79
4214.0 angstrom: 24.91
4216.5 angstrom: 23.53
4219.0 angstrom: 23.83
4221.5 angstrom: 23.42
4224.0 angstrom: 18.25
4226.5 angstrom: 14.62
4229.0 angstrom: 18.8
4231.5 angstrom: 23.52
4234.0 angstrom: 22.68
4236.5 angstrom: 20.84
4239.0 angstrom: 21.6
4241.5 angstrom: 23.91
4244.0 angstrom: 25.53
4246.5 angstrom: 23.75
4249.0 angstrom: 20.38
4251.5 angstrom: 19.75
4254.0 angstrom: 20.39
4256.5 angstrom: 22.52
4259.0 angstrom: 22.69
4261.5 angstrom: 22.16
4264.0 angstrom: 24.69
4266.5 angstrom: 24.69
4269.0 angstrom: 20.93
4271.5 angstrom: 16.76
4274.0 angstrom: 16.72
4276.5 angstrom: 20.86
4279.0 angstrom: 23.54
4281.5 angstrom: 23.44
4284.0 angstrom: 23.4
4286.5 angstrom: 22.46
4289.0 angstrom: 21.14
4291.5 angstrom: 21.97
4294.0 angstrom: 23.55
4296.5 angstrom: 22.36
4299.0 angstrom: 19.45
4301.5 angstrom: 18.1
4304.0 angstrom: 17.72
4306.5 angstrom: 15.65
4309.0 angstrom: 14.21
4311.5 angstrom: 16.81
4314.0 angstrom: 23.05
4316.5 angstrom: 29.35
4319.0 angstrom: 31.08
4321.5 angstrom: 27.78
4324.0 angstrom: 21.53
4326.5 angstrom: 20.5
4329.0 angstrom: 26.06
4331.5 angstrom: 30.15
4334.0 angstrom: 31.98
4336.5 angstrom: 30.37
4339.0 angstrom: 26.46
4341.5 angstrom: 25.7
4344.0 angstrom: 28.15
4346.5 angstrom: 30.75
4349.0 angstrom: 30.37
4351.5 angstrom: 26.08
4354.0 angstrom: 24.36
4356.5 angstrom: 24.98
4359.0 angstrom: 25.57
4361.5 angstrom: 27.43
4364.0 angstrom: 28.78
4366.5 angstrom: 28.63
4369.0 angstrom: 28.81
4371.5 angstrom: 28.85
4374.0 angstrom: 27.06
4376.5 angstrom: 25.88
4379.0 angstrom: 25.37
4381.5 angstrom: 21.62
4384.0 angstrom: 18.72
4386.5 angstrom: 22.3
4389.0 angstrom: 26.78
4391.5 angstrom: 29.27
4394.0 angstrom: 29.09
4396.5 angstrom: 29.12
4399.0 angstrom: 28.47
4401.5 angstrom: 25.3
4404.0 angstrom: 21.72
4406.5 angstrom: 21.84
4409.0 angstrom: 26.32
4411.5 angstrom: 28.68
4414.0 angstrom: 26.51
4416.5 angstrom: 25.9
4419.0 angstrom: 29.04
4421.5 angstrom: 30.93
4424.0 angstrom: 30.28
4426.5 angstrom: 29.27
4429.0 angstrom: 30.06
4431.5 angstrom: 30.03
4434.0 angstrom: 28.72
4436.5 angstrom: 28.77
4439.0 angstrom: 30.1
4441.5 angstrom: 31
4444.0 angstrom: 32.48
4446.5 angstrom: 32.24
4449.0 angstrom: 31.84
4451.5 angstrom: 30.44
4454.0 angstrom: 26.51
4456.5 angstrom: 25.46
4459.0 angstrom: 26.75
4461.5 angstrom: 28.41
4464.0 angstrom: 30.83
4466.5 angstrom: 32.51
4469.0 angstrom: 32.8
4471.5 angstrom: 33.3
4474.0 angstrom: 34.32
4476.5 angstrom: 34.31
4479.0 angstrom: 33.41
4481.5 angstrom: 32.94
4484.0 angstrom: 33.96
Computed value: 0.01 mag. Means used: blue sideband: 24.5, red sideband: 21.6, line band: 23.2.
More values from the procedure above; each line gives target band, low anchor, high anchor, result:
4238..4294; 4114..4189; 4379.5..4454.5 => 0.158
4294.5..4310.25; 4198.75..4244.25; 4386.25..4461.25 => 0.328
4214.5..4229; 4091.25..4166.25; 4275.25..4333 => 0.123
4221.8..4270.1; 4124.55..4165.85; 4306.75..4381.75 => 0.150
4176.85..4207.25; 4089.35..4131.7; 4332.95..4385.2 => 0.148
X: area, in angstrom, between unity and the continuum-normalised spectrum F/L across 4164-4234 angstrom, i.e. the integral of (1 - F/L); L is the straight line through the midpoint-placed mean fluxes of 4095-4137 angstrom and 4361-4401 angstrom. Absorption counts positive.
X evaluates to 7.2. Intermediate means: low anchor 24.3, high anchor 26.6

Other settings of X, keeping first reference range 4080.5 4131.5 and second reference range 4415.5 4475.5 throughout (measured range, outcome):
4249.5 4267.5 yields 3.4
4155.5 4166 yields 0.1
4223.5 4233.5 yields 2.9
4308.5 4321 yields 2.0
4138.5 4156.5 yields 2.2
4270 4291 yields 5.0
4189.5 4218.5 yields 3.8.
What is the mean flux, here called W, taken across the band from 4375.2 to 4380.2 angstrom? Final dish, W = 25.6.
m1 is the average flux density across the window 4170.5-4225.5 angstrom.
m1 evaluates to 22.7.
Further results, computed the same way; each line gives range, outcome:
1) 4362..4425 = 26.6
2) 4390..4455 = 28.6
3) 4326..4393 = 26.8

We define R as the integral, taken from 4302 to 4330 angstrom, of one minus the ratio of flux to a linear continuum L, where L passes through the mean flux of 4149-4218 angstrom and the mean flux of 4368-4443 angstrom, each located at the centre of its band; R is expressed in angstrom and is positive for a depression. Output 4.02 angstrom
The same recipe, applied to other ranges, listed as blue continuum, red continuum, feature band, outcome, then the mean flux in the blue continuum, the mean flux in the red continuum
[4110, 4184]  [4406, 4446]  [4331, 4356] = -0.8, 23.9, 28.9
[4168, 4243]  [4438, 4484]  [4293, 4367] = 5.1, 22.3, 31.2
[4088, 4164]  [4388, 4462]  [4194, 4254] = 8.5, 24.4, 28.4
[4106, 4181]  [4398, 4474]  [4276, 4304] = 5.1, 24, 29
